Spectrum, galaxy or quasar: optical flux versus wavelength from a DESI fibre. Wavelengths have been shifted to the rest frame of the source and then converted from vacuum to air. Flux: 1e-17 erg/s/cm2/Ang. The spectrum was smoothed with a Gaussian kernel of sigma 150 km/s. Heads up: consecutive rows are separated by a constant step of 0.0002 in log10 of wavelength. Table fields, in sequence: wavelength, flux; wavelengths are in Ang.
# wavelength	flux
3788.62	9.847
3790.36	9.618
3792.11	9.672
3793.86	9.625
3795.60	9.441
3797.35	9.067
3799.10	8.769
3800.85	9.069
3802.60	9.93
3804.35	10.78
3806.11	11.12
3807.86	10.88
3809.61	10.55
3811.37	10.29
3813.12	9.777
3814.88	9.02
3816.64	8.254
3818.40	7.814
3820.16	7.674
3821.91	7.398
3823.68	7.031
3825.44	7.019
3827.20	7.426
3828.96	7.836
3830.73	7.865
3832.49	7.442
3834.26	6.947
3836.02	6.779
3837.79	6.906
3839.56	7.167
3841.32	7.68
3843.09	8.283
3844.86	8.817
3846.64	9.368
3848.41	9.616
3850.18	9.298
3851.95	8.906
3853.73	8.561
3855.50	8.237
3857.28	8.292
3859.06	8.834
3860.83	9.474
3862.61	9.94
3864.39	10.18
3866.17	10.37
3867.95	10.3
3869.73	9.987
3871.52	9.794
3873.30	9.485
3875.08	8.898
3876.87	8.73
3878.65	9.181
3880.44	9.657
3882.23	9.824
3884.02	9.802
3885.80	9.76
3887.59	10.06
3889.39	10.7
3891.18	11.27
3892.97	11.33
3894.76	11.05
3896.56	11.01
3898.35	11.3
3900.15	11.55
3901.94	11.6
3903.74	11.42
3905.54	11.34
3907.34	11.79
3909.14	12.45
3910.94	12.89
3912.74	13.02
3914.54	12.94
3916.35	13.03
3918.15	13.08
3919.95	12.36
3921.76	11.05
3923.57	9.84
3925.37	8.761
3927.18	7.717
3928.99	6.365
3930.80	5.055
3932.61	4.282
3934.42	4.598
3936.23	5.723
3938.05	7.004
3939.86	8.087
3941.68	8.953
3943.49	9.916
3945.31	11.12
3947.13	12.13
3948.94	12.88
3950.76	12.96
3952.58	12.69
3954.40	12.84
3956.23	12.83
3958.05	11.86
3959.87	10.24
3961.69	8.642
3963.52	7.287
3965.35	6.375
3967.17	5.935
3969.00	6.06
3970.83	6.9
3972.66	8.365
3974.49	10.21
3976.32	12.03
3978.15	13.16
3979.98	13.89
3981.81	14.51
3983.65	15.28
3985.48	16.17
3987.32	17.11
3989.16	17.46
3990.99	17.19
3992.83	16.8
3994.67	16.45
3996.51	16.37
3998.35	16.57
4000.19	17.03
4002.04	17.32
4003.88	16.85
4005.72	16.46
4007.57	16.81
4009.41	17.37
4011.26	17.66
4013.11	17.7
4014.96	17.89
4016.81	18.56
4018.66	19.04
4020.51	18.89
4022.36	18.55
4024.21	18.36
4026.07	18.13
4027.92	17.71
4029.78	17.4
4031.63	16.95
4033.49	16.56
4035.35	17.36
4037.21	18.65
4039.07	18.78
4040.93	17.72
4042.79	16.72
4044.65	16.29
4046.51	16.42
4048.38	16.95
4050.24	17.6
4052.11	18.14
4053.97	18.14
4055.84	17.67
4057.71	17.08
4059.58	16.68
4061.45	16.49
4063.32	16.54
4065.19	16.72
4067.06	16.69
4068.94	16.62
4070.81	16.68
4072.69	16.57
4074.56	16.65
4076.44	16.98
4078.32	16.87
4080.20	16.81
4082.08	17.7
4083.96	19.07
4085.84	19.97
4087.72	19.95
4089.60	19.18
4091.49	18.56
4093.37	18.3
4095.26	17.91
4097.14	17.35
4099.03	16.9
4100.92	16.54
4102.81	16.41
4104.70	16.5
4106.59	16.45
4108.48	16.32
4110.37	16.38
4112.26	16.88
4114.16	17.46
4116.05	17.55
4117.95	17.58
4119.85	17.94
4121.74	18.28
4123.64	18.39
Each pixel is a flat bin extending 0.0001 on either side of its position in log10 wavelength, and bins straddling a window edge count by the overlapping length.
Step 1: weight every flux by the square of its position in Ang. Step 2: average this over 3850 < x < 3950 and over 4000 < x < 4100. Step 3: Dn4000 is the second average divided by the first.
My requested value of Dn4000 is 1.9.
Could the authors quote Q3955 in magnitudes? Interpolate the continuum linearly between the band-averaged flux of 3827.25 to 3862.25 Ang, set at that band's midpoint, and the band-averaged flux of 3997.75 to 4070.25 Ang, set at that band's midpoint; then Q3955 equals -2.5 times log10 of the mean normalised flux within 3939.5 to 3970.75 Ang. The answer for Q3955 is 0.33 mag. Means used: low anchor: 8.24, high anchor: 17.4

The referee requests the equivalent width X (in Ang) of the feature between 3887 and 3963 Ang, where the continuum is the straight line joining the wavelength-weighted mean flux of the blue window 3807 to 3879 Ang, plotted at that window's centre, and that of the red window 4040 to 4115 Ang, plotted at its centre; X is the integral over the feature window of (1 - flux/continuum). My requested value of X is 7.5 Ang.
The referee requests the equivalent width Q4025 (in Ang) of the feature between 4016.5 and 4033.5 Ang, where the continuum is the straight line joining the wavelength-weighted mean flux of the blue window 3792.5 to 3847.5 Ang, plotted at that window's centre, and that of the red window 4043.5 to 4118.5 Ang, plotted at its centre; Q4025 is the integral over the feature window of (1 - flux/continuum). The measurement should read -2.9 Ang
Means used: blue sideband 8.59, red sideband 17.3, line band 18.1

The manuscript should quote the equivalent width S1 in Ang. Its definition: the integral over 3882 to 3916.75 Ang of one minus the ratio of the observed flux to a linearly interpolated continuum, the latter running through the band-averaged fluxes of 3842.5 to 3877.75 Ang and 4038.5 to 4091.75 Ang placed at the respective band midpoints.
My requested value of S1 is -1.8 Ang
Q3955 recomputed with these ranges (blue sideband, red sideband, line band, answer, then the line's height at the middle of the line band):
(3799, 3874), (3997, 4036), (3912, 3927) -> 0.11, 12.9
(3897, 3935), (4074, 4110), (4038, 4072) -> -0.07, 16.1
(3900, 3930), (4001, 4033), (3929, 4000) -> 0.29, 14.4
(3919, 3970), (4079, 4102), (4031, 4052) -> -0.15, 15.1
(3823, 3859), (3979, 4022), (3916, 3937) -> 0.45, 12.8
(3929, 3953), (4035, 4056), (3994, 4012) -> -0.21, 13.9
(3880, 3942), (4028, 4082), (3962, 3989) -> 0.20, 13.2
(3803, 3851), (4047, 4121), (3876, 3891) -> 0.07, 10.4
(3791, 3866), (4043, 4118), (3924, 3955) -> 0.38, 12.5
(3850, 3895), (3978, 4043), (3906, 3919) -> -0.08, 11.8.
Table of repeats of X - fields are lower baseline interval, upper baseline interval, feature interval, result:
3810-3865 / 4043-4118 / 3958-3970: 4.8 Ang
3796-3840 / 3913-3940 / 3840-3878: -2.4 Ang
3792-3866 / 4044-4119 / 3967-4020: -2.6 Ang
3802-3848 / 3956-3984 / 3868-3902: -4.1 Ang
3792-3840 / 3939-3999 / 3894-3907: -1.0 Ang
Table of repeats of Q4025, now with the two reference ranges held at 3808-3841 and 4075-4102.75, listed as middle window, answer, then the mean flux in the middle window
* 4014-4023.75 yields -2.08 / 18.6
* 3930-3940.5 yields 5.56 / 5.74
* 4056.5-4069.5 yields 0.19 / 16.7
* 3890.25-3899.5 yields -0.47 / 11.2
